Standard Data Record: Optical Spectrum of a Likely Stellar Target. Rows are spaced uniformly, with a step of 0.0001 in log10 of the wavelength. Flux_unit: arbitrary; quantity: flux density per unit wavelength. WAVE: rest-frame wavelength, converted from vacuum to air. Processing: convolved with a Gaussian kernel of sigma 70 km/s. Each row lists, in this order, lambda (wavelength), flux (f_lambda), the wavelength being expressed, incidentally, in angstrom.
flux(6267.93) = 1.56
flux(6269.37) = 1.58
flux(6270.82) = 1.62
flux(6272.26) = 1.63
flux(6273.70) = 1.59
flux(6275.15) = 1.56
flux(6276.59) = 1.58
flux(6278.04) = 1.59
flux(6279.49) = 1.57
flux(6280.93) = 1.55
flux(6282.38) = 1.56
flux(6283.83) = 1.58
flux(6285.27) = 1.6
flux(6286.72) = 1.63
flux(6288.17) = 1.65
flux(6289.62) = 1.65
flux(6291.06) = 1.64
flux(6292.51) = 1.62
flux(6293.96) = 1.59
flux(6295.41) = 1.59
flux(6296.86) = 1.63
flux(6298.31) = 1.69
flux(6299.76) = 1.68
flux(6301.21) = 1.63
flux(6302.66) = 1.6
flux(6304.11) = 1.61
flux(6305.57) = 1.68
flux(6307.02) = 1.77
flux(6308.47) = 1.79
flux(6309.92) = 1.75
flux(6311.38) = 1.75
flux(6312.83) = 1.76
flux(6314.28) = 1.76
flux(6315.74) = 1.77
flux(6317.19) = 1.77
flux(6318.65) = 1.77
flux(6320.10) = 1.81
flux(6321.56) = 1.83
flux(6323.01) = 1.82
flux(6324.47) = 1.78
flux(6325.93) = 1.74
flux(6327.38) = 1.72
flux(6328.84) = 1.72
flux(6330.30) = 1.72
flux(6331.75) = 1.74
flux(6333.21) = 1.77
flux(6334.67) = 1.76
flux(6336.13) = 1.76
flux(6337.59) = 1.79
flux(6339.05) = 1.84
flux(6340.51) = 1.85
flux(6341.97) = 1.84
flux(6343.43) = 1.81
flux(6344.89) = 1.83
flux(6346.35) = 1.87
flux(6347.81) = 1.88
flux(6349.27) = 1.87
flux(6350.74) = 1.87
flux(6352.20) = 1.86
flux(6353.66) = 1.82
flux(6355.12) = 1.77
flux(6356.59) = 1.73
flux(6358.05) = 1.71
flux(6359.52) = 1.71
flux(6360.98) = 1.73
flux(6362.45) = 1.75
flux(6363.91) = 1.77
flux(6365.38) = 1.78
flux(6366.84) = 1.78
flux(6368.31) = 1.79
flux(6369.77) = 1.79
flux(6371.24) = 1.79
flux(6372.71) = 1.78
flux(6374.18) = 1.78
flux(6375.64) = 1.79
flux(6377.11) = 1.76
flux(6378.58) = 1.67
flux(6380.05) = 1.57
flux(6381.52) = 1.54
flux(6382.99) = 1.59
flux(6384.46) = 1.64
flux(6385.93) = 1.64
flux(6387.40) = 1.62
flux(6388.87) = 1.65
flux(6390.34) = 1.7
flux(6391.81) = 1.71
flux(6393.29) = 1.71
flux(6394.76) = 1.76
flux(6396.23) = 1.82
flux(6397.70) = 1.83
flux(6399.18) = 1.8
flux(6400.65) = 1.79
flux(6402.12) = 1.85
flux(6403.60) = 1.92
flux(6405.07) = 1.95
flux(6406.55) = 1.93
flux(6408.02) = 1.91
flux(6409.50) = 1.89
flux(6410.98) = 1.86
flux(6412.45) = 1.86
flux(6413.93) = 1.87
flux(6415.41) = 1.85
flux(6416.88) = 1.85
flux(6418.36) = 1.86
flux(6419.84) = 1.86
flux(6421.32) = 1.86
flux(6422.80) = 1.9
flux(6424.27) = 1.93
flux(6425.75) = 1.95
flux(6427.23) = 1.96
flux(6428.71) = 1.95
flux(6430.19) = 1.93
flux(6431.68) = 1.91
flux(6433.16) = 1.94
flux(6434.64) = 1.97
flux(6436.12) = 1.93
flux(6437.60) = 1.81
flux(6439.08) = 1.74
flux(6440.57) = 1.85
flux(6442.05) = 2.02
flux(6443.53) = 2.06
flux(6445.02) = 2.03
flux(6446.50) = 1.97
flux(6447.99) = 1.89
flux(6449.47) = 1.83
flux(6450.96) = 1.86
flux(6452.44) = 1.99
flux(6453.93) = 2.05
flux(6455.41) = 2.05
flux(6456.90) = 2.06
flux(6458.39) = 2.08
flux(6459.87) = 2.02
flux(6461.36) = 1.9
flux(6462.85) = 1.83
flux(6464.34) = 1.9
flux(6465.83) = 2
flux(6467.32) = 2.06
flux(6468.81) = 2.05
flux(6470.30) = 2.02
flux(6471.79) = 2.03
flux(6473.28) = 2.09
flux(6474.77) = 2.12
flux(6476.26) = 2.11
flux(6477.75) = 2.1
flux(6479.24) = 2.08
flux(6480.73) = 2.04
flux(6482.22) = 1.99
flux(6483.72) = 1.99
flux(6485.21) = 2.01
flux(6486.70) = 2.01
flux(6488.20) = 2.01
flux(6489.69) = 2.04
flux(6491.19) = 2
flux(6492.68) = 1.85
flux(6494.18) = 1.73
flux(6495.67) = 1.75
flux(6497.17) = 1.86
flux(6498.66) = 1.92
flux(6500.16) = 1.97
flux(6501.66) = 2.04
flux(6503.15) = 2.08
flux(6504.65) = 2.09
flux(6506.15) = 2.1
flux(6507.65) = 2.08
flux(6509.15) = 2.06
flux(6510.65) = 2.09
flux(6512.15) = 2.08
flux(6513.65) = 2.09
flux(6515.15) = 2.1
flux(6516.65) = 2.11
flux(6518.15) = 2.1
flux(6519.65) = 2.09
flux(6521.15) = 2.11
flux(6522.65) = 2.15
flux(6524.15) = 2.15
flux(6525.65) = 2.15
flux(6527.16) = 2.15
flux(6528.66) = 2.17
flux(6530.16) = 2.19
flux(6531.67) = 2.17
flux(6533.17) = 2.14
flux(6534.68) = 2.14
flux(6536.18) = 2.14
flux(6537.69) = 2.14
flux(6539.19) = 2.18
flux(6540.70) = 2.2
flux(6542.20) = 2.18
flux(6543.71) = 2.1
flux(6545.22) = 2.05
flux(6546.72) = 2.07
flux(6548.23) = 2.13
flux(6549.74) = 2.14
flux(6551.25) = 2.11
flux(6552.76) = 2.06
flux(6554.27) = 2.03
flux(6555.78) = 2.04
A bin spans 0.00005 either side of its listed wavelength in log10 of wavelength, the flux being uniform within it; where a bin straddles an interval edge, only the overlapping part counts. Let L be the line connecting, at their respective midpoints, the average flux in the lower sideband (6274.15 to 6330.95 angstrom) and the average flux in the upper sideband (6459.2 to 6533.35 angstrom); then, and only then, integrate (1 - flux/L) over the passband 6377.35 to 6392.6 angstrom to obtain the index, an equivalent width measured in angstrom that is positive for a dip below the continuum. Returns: 1.6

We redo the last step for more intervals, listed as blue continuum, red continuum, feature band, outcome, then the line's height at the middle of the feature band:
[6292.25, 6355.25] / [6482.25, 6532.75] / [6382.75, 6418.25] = 1.6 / 1.88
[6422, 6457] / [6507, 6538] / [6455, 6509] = 0.8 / 2.03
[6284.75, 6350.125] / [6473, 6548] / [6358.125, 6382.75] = 1.3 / 1.83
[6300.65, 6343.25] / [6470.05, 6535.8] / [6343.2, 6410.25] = 2.7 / 1.85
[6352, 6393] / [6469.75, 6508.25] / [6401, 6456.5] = -1.7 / 1.86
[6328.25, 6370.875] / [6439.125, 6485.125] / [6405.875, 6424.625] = 0.3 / 1.91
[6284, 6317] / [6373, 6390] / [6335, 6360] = -2.2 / 1.67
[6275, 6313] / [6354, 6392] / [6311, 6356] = -3.2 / 1.68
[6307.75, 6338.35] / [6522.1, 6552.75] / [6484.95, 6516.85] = 1.2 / 2.08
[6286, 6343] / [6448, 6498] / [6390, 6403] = 0.6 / 1.86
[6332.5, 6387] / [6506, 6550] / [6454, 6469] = -0.1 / 1.98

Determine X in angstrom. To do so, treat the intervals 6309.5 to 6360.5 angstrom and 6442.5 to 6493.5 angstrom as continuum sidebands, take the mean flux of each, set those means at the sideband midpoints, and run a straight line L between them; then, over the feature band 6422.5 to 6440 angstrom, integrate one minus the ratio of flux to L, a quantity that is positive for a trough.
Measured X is 0.30 angstrom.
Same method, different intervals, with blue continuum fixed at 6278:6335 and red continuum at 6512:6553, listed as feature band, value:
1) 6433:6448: 0.17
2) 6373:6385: 1.05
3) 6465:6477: -0.29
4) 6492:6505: 0.93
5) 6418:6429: 0.06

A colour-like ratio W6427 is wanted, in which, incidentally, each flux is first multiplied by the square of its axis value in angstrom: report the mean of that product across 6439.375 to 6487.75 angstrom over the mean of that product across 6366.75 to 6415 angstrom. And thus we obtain 1.16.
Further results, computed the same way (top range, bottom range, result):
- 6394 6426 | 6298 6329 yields 1.11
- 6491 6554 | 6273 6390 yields 1.28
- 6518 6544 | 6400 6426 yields 1.18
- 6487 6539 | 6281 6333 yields 1.30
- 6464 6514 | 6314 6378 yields 1.18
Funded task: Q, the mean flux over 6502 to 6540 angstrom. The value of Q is 2.12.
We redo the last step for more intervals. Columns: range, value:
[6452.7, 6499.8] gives 1.99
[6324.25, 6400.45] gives 1.76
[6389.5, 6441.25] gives 1.86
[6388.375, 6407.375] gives 1.8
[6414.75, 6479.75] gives 1.96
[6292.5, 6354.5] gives 1.76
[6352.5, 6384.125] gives 1.73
